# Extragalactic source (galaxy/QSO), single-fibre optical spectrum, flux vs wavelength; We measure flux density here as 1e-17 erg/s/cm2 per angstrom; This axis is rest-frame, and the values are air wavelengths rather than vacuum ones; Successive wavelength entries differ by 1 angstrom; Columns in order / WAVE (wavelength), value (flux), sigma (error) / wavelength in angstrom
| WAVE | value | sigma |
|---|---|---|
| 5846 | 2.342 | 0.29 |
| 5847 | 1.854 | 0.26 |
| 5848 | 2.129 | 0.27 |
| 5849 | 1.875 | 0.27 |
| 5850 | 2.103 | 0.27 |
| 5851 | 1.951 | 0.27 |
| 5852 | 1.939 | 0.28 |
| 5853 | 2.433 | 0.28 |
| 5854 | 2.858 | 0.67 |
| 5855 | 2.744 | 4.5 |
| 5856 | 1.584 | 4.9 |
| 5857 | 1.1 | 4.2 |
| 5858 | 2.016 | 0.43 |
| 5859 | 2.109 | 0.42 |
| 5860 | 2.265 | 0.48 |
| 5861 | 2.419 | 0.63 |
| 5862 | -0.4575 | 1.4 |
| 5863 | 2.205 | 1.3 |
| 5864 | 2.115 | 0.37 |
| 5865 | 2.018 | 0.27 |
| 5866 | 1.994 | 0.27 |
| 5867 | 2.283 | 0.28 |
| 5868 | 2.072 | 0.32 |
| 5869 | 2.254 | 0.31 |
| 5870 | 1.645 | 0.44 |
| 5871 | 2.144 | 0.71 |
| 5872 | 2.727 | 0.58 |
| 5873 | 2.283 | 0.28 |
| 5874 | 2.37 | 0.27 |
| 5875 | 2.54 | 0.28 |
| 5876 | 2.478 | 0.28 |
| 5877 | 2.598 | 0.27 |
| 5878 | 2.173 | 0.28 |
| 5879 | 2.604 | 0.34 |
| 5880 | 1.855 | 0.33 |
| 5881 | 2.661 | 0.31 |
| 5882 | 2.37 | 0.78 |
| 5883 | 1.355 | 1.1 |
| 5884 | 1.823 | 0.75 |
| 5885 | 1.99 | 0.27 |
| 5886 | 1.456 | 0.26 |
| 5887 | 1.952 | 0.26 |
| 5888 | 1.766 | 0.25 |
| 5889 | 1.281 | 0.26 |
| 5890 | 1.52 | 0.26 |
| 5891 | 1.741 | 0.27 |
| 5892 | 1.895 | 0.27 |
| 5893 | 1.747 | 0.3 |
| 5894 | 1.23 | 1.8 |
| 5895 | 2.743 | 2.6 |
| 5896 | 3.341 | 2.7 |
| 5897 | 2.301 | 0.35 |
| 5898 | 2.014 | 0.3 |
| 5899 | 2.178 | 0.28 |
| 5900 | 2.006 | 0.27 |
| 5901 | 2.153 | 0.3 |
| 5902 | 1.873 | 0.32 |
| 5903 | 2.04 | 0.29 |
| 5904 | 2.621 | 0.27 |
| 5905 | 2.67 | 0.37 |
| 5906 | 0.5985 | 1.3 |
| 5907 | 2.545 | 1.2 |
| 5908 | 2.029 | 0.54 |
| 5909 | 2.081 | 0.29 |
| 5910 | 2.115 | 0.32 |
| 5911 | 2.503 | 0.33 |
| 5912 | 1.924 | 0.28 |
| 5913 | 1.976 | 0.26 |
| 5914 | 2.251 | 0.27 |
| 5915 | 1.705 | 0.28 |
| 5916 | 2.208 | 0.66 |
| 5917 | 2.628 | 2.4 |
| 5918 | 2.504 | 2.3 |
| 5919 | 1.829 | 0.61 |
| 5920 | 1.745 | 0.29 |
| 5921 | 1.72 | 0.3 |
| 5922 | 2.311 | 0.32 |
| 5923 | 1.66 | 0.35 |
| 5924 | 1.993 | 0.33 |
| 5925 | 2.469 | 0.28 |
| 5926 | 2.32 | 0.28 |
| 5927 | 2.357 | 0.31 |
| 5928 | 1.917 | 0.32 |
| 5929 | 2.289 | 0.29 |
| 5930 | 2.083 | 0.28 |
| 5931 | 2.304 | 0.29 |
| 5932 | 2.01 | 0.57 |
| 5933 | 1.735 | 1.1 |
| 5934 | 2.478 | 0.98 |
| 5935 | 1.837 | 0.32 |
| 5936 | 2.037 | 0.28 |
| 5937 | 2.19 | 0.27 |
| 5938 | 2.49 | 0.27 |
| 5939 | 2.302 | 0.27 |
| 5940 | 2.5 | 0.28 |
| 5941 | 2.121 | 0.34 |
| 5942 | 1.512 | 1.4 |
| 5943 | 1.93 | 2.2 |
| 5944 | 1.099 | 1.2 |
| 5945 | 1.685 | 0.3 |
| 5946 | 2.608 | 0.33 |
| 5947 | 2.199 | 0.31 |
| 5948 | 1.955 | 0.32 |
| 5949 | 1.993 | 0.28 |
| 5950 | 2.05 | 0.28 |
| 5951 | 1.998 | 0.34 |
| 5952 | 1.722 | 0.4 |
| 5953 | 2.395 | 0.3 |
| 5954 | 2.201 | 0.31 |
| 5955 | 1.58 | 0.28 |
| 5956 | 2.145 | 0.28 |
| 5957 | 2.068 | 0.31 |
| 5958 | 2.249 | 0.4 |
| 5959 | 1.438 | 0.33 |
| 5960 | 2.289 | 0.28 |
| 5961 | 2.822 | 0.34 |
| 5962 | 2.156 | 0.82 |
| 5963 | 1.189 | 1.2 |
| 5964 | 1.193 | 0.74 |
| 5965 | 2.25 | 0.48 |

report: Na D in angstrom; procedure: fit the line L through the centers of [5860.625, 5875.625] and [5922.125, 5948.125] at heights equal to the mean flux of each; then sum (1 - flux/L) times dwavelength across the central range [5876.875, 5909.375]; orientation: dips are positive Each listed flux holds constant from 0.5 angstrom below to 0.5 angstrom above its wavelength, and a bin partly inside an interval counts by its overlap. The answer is 0.44 angstrom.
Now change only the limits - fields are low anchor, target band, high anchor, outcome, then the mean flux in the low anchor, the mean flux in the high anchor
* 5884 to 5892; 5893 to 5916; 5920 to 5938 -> -3.4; 1.7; 2.1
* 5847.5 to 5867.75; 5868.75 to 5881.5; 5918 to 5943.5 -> -2.1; 1.99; 2.09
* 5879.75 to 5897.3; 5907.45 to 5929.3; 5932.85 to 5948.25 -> -1.2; 1.94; 2.05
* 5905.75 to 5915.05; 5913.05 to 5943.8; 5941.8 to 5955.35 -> -1.9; 2.02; 1.94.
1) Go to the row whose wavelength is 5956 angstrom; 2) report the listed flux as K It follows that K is 2.145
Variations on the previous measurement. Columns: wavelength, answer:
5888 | 1.766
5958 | 2.249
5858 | 2.016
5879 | 2.604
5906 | 0.5985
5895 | 2.743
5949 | 1.993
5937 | 2.19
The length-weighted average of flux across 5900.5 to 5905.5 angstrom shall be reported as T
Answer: 2.27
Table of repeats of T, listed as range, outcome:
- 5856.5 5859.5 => 1.74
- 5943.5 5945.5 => 1.39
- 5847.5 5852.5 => 2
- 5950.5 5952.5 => 1.86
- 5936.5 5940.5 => 2.37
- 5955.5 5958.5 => 2.15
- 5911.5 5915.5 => 1.96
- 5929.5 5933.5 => 2.03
